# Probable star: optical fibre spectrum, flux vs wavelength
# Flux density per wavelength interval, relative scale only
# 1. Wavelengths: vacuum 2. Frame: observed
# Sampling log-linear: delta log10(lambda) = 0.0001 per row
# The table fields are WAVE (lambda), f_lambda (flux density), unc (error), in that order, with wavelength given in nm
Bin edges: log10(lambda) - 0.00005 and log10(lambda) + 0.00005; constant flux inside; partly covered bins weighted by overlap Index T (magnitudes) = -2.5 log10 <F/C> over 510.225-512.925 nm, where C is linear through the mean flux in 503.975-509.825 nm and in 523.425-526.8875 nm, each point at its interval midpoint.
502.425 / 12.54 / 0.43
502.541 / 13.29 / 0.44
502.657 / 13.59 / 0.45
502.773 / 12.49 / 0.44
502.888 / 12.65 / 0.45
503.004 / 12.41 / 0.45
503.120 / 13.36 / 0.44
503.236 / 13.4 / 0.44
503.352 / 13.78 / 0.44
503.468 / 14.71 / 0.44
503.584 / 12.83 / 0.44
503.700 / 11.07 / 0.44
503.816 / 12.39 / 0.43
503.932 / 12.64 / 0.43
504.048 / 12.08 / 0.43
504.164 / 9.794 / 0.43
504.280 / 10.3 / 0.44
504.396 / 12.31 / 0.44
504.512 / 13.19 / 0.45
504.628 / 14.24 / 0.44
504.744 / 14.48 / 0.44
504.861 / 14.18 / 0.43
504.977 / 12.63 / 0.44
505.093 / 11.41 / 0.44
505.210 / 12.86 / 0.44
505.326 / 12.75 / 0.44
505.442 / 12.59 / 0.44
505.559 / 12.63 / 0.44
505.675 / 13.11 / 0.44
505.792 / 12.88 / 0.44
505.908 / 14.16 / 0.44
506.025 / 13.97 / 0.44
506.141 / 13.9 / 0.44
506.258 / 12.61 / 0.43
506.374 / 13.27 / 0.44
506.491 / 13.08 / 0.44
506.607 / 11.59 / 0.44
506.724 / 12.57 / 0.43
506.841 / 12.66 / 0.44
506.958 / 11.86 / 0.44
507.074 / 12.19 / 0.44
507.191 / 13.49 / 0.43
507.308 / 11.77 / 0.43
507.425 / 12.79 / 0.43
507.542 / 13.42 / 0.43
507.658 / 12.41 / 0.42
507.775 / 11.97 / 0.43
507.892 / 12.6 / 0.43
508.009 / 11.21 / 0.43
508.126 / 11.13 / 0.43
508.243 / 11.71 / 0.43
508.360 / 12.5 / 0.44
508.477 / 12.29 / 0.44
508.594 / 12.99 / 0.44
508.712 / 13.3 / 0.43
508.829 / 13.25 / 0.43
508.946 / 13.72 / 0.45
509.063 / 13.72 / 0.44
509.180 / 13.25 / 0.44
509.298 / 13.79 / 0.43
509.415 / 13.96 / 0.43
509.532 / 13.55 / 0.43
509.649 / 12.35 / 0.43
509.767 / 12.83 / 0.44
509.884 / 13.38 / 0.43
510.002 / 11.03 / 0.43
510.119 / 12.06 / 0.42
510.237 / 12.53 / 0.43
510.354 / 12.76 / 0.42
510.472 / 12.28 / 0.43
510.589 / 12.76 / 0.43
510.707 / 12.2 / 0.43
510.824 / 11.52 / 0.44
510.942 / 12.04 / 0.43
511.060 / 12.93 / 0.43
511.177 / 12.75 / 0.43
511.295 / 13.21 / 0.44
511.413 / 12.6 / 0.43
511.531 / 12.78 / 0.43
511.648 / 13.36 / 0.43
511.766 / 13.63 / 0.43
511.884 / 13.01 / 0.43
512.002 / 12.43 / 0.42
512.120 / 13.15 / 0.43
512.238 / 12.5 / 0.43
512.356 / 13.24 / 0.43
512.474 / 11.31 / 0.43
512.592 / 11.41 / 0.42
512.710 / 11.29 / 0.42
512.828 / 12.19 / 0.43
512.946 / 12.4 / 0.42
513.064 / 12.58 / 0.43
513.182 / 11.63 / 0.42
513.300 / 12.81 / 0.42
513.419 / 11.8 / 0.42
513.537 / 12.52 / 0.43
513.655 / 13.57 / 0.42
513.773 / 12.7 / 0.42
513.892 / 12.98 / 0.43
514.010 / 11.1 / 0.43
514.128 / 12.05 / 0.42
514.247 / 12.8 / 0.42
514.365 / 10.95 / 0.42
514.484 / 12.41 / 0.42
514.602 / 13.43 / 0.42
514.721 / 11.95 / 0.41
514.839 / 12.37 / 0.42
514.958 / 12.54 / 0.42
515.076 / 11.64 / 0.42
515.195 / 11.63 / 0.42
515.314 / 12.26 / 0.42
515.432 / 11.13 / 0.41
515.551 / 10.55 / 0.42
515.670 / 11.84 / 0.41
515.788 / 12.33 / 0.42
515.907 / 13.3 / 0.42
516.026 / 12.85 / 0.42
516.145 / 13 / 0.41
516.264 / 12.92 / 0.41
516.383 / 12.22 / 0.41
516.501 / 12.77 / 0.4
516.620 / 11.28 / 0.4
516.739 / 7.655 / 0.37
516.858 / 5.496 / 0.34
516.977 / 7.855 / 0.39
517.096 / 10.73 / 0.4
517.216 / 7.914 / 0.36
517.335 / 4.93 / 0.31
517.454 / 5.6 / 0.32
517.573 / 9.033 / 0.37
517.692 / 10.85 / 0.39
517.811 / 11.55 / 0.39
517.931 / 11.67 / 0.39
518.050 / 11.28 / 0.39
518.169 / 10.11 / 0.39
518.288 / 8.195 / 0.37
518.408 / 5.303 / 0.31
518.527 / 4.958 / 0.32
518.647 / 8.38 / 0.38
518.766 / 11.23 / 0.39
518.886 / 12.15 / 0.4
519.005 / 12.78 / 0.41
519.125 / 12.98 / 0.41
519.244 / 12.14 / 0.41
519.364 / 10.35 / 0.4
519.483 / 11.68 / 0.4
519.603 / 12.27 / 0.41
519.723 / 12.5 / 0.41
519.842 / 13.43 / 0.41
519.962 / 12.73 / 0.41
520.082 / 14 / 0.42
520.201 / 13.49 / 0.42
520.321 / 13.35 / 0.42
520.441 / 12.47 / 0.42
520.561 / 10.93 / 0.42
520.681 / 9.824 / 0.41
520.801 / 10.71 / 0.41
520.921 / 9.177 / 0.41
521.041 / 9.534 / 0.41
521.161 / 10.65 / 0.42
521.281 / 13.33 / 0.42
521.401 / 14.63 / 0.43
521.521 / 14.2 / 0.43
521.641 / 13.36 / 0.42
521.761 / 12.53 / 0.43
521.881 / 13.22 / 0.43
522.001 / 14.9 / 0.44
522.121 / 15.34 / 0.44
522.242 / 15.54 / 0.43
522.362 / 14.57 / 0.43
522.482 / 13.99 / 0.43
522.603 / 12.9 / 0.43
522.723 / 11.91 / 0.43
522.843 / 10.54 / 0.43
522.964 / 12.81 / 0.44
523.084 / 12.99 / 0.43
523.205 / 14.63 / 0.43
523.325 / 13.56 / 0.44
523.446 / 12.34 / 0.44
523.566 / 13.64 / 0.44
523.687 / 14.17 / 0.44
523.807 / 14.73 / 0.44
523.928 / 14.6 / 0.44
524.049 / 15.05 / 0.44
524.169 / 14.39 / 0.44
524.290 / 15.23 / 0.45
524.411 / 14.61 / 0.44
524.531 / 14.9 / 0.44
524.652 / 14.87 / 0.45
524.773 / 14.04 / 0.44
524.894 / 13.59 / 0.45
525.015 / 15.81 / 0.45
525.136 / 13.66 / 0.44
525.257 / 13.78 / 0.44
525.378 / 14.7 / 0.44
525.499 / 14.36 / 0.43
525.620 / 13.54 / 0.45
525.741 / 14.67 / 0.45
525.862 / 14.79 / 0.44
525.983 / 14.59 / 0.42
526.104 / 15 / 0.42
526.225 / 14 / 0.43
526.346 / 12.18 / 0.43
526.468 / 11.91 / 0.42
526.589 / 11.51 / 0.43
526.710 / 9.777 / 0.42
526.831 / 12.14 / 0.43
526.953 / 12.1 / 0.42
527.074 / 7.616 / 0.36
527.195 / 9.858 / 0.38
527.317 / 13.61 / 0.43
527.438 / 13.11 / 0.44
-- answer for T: 0.04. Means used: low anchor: 12.7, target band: 12.5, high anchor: 13.9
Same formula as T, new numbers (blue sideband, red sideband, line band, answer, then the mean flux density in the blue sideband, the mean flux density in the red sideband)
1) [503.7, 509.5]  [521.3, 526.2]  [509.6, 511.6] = 0.05 mag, 12.7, 14.1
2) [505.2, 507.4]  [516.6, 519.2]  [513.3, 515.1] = -0.19 mag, 12.8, 9.16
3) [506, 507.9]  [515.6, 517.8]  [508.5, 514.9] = -0.10 mag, 12.7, 10.2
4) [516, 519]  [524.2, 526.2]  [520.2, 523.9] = -0.03 mag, 9.62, 14.5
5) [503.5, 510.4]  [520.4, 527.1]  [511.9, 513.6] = 0.05 mag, 12.7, 13.3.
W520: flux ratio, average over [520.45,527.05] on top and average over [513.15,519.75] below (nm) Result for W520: 1.21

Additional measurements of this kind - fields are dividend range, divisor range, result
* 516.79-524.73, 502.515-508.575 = 0.94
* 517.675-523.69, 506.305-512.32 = 0.95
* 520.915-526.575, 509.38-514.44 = 1.10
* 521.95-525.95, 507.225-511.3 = 1.12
